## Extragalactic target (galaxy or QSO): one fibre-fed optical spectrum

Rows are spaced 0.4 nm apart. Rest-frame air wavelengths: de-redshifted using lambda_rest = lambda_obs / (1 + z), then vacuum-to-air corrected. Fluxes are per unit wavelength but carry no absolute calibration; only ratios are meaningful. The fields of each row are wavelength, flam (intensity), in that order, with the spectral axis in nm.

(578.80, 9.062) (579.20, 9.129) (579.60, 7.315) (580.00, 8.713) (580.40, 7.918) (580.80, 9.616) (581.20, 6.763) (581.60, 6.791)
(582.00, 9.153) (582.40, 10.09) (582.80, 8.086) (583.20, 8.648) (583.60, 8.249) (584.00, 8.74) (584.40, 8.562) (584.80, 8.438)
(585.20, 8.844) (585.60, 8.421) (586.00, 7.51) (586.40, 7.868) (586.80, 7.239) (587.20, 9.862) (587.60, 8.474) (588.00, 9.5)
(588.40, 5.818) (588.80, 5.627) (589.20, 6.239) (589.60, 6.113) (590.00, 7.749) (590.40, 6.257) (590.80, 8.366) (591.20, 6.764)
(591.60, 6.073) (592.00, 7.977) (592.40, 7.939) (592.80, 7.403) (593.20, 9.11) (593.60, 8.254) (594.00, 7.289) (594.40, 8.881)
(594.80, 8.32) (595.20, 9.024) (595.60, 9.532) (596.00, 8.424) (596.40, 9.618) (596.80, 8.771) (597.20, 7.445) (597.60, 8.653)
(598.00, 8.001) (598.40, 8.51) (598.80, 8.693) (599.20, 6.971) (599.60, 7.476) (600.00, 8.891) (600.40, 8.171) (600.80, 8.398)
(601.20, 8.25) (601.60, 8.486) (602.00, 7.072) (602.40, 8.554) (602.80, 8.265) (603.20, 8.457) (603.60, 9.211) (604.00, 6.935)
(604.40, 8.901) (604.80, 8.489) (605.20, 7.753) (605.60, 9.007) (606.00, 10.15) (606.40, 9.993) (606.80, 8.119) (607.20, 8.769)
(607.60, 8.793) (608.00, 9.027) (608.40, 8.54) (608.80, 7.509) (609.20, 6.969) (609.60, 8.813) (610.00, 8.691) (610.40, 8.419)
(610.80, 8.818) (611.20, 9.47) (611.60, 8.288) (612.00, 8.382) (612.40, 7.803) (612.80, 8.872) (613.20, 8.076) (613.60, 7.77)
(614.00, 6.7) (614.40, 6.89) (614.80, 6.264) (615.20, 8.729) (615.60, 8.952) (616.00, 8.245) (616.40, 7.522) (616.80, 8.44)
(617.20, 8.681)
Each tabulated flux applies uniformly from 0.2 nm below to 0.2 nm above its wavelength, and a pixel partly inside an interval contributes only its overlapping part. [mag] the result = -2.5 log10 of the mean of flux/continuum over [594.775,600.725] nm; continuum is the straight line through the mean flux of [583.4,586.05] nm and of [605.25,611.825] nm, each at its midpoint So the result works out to 0.02 mag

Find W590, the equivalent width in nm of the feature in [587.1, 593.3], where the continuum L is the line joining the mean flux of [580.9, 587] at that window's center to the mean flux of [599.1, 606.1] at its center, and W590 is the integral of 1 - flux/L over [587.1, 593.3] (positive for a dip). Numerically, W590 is 0.657 nm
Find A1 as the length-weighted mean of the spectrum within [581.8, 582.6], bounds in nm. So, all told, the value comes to 9.62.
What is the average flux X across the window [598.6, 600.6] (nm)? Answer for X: 8.04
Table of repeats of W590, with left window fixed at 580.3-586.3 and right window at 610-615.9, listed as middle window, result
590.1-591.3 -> 0.160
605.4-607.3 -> -0.243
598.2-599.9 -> 0.057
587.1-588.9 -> 0.103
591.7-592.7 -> 0.072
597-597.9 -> 0.024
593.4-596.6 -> -0.148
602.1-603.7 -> -0.053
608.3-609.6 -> 0.060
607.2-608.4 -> -0.096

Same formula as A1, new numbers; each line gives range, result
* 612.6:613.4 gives 8.47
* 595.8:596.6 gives 9.02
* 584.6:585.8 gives 8.57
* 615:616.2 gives 8.64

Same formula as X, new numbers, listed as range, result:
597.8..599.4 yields 8.04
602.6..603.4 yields 8.36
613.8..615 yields 6.62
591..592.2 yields 6.94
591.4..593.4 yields 7.7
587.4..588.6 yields 7.93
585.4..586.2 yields 7.97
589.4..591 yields 7.12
